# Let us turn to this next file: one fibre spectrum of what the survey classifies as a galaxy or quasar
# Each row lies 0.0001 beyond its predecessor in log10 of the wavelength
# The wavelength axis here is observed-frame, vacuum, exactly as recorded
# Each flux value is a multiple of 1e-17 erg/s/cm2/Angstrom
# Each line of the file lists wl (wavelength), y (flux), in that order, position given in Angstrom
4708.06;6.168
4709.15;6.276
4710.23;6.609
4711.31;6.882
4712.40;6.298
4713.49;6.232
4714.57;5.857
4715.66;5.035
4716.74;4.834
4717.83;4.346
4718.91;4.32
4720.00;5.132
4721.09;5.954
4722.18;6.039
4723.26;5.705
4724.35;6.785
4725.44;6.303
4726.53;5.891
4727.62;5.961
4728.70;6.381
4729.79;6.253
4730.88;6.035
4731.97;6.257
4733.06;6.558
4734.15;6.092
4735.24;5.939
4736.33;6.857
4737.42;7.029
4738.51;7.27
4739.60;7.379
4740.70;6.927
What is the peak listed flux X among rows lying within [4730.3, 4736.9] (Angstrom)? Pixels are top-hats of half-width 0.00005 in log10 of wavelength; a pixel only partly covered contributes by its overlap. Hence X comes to 6.857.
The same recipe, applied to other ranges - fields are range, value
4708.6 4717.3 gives 6.882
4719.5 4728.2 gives 6.785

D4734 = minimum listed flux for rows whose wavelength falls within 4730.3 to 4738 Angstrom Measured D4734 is 5.939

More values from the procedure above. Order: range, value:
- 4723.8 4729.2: 5.891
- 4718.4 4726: 4.32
